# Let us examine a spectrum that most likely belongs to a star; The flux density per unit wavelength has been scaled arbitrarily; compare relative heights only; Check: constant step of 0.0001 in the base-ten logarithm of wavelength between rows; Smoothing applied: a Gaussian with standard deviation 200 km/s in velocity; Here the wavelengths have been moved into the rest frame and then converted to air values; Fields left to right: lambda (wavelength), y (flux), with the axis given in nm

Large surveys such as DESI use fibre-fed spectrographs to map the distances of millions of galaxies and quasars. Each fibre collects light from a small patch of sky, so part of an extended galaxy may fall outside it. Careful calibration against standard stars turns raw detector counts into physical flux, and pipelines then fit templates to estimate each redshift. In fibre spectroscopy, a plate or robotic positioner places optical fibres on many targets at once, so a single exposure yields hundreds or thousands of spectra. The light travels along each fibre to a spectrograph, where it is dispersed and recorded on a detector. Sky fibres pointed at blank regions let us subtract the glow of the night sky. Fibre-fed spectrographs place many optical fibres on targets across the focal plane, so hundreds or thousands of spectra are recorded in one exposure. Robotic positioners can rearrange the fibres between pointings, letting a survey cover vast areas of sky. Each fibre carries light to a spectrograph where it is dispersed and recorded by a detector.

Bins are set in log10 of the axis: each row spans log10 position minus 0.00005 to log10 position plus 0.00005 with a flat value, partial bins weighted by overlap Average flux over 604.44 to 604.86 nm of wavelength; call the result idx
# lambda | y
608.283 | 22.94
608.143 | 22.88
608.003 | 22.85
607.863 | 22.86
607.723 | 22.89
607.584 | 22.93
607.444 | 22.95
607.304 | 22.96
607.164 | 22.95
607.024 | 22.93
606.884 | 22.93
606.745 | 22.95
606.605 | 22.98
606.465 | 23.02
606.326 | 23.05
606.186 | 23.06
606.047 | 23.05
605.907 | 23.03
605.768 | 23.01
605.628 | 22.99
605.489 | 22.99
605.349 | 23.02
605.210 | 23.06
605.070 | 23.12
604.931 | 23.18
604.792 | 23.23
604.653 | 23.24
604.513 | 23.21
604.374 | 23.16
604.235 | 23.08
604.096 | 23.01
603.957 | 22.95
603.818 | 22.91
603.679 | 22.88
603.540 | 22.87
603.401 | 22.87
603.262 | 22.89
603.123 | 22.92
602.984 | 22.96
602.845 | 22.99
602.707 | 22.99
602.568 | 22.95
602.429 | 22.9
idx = 23.2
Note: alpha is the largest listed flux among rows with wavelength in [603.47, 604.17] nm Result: 23.01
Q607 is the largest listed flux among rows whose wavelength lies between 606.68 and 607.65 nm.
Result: 22.96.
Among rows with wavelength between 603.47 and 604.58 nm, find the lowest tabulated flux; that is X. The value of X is 22.87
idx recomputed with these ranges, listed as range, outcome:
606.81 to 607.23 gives 23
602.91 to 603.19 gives 22.9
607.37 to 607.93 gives 22.9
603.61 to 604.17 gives 22.9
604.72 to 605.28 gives 23.2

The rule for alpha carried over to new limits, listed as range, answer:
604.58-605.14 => 23.24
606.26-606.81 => 23.05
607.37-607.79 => 22.95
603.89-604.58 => 23.21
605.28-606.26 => 23.06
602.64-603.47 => 22.99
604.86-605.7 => 23.18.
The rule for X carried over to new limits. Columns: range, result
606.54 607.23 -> 22.93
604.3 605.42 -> 23.02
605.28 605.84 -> 22.99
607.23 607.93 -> 22.86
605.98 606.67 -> 22.98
